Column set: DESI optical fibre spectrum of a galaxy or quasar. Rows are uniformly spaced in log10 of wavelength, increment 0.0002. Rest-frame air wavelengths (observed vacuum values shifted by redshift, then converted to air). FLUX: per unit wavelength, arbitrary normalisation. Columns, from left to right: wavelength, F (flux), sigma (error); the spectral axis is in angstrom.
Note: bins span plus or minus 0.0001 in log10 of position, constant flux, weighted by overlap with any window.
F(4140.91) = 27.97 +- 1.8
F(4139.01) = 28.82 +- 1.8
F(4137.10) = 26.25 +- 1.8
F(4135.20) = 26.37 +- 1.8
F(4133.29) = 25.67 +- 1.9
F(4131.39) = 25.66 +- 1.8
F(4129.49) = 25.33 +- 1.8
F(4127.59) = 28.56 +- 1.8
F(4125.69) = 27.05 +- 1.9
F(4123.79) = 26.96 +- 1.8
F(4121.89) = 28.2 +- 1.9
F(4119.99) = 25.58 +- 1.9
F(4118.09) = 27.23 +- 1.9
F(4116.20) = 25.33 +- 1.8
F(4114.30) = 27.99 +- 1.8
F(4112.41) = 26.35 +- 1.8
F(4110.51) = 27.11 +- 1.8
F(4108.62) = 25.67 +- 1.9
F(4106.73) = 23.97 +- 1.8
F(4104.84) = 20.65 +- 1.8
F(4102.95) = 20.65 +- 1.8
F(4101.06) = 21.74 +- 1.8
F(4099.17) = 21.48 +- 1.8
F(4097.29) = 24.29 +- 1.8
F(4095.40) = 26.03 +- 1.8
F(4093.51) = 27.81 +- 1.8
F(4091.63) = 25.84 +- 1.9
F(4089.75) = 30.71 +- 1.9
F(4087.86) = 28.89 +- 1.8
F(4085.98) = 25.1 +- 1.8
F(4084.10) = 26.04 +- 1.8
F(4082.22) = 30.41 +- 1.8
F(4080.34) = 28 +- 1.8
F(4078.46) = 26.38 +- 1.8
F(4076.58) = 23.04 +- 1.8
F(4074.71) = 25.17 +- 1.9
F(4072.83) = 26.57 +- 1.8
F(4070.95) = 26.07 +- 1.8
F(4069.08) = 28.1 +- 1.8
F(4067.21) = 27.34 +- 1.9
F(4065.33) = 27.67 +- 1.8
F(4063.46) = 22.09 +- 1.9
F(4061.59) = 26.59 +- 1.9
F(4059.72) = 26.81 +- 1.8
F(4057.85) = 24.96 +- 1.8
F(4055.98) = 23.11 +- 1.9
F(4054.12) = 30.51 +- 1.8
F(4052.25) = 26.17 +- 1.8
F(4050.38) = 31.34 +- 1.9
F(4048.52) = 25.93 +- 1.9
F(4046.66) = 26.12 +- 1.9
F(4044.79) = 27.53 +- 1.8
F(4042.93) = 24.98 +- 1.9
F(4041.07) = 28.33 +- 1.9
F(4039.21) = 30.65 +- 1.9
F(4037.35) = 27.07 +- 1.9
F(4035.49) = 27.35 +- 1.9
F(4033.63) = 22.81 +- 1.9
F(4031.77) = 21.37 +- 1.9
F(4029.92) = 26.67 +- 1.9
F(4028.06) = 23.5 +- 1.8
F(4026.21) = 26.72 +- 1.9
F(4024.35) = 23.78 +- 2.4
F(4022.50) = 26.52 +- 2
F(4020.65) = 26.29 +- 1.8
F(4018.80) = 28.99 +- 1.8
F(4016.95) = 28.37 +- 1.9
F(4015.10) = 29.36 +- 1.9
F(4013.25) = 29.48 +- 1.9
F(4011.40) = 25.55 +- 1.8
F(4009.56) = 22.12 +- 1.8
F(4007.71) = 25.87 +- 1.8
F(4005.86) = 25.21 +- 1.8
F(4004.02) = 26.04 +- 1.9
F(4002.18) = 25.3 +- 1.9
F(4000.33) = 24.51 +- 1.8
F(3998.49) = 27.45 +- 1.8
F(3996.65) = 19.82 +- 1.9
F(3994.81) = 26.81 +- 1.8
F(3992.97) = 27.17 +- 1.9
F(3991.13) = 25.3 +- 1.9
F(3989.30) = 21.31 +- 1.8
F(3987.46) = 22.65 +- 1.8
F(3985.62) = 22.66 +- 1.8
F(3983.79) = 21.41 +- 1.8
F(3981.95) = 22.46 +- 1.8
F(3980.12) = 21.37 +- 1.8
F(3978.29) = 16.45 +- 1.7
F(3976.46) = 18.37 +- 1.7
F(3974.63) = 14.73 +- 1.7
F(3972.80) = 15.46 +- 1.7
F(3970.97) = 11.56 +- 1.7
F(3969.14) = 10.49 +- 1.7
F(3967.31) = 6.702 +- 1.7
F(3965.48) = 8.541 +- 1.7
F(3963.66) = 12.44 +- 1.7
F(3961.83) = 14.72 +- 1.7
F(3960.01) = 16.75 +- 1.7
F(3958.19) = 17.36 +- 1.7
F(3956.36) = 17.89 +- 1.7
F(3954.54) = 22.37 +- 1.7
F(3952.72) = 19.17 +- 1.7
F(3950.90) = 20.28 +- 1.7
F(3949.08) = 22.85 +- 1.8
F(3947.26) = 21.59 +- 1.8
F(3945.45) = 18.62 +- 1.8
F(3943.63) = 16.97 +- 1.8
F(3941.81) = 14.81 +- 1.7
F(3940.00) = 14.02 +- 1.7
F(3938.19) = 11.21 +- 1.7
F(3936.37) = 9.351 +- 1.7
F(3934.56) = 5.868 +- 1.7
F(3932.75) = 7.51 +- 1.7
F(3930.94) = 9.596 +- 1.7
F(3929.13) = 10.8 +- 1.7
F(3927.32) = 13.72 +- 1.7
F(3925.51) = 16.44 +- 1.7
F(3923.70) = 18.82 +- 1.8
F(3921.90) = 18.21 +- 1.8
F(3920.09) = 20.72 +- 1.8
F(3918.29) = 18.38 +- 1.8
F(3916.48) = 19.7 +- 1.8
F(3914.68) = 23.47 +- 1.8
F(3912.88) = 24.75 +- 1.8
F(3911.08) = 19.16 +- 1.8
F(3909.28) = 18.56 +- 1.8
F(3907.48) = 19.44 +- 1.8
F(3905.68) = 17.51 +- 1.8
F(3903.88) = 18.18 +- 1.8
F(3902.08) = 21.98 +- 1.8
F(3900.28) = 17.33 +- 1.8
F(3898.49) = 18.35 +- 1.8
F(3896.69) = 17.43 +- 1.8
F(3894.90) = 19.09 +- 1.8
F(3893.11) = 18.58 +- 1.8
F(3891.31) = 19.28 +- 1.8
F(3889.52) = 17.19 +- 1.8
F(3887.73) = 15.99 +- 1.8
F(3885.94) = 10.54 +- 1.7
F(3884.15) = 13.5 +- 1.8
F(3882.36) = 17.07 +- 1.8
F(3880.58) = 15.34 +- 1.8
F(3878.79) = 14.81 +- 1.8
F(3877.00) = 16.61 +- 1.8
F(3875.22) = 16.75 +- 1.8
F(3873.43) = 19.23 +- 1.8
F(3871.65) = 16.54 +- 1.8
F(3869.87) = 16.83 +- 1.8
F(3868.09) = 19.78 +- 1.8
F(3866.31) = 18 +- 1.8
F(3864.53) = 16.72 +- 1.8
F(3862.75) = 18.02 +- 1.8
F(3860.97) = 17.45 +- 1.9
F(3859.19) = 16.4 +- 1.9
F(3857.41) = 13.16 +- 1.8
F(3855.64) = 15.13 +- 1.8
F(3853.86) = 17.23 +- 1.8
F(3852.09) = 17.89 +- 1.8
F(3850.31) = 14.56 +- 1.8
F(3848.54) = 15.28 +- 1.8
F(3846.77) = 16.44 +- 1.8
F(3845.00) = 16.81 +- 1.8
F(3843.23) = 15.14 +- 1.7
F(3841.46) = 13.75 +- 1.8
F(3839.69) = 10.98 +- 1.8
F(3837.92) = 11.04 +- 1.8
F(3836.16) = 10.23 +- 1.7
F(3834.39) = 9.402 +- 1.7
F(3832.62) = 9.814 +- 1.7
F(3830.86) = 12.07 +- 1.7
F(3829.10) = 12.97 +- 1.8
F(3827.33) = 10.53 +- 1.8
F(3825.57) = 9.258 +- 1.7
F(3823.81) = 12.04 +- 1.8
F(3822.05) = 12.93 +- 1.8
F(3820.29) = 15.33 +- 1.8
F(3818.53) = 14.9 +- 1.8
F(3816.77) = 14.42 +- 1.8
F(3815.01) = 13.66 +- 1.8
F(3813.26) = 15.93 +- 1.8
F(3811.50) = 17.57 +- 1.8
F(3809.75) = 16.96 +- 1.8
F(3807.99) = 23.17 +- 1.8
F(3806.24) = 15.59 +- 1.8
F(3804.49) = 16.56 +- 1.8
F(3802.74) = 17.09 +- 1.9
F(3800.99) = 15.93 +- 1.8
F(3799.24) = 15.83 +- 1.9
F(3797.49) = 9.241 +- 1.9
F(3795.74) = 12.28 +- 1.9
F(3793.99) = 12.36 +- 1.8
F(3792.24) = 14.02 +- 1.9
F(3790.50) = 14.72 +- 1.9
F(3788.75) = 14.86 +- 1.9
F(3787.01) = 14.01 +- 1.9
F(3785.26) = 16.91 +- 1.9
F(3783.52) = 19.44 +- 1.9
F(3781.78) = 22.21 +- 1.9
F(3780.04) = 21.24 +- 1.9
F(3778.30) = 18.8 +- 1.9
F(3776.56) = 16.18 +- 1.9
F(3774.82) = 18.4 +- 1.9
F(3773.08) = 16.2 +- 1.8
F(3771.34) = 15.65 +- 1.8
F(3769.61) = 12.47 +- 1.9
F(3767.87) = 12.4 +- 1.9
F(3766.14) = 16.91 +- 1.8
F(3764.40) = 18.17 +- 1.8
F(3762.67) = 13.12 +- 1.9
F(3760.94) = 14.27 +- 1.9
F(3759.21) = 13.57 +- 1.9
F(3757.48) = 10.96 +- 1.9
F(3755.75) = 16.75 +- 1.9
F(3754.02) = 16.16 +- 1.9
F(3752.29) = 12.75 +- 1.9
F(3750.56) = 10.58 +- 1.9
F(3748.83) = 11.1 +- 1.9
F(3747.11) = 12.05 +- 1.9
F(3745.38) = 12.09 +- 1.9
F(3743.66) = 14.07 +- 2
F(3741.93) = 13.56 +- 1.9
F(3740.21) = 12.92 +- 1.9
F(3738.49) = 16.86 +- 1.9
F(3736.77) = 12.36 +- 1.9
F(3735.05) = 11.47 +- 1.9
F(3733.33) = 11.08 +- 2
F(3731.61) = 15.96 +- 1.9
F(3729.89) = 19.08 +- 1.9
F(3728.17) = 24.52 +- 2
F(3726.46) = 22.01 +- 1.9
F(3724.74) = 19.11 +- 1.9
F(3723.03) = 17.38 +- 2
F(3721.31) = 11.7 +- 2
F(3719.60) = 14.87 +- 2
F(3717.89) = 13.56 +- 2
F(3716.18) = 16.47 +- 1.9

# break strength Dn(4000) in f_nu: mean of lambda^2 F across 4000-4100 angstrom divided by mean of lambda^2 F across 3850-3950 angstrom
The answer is 1.70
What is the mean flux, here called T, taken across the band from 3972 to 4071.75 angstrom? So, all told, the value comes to 25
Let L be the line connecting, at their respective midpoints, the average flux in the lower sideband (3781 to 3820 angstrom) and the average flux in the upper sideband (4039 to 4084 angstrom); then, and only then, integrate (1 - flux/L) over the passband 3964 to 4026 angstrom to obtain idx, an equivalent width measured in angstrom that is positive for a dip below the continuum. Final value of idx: 5.3 angstrom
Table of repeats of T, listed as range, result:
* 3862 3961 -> 17.1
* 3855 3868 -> 16.6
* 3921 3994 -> 16.5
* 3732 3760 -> 13.1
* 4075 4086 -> 26.5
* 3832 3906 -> 16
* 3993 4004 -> 25.1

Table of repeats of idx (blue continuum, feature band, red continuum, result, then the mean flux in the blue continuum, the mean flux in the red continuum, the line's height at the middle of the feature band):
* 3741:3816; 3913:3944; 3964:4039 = 8.07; 15.3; 22.6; 20.2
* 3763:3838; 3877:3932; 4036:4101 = 5.67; 14.9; 26.6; 19.4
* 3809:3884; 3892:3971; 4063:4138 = 8.53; 14.9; 26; 18.6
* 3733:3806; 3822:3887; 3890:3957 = 6.32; 14.7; 17.3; 16.2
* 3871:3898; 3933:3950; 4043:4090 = 4.36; 16.6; 26.7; 19.7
